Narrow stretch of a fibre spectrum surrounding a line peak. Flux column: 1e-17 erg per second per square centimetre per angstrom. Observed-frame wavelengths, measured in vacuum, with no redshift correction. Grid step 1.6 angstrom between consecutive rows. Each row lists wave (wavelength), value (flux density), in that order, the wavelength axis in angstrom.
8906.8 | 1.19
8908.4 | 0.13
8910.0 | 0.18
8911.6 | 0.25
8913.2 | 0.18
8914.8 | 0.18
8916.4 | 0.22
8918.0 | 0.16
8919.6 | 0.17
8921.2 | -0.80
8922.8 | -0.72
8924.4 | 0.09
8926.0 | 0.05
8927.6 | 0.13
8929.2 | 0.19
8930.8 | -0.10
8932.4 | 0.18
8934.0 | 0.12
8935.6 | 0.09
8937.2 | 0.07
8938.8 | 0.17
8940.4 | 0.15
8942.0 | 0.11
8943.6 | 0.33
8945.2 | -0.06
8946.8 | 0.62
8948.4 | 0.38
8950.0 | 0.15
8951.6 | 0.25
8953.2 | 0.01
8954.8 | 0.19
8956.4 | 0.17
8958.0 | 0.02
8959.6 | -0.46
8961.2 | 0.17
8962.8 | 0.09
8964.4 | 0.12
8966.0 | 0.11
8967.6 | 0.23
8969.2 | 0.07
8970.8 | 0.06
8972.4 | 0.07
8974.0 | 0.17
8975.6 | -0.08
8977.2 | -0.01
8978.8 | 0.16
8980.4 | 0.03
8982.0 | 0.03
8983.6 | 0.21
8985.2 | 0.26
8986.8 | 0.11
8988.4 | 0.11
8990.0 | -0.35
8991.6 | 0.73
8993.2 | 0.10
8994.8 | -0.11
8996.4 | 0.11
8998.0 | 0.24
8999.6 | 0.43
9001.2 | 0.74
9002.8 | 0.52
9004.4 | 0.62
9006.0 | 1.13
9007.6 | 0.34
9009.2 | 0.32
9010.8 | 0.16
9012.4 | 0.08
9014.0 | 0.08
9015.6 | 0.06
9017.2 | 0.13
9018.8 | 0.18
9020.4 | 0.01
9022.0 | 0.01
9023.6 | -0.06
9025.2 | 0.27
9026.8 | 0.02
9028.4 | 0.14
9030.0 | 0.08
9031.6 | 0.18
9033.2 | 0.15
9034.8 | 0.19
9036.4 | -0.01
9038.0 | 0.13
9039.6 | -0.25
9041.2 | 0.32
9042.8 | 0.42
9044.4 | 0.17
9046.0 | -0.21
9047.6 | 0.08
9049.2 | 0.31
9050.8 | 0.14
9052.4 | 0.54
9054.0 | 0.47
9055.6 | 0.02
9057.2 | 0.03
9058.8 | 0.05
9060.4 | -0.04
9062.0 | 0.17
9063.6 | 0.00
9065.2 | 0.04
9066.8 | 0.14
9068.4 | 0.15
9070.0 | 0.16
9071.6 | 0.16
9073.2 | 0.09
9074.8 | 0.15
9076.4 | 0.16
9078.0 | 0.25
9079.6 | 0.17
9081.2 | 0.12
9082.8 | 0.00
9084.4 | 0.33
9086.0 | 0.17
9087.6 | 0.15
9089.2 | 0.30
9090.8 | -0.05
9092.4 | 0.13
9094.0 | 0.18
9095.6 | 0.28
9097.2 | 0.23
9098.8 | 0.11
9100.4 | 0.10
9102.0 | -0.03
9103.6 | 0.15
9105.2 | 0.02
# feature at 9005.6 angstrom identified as H-gamma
